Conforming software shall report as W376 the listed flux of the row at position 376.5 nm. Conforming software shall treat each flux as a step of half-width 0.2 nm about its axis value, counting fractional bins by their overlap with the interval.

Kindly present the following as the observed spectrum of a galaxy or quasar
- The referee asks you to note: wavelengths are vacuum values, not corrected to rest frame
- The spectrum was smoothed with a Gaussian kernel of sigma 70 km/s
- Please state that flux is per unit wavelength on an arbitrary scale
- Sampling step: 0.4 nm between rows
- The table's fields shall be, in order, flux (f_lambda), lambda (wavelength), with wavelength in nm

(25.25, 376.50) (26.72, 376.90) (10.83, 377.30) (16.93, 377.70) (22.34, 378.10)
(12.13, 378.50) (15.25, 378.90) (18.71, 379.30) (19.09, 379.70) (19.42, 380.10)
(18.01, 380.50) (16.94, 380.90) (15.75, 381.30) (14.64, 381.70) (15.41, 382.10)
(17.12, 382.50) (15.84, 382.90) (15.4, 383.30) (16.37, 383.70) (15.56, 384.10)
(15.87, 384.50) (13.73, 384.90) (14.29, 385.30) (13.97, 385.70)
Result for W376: 25.25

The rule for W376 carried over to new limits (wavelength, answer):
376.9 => 26.72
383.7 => 16.37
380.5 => 18.01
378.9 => 15.25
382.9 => 15.84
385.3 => 14.29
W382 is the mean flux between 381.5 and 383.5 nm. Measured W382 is 15.7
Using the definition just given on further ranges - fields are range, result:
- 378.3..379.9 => 16.3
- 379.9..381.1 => 18.1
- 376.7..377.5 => 18.8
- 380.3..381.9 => 16.3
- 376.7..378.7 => 17.8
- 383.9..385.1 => 15.1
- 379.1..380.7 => 18.8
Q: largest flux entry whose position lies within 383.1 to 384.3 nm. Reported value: 16.37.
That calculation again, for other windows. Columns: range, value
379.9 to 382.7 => 19.42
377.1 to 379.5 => 22.34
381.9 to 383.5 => 17.12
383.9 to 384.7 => 15.87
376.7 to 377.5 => 26.72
